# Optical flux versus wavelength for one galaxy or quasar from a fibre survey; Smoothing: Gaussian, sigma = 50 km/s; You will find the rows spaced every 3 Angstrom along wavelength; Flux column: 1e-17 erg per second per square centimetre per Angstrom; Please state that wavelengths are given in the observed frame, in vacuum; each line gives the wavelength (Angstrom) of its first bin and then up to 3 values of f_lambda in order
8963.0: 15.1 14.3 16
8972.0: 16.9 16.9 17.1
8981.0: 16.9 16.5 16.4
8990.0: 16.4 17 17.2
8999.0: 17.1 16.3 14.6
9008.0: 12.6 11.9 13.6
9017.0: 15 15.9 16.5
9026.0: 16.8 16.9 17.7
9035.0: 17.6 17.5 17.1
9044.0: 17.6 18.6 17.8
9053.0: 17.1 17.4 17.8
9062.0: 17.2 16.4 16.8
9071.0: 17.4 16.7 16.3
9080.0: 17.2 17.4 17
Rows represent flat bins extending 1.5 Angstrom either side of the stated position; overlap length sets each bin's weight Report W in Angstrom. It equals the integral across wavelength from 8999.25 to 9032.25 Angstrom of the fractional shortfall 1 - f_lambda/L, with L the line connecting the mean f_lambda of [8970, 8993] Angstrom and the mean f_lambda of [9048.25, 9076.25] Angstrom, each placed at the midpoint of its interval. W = 3.3 Angstrom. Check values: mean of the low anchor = 16.7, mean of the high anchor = 17.2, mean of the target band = 15.2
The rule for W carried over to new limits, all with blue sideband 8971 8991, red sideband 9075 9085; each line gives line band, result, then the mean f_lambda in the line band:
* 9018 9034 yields 0.1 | 16.7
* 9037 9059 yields -0.9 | 17.6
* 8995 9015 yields 2.5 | 14.7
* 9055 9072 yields -0.2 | 17.2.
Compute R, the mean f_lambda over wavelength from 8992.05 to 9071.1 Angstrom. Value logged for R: 16.5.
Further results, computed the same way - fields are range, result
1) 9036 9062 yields 17.6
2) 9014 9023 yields 15.3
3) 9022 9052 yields 17.4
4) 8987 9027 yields 15.5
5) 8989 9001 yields 16.9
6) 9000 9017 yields 14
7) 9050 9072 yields 17.2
